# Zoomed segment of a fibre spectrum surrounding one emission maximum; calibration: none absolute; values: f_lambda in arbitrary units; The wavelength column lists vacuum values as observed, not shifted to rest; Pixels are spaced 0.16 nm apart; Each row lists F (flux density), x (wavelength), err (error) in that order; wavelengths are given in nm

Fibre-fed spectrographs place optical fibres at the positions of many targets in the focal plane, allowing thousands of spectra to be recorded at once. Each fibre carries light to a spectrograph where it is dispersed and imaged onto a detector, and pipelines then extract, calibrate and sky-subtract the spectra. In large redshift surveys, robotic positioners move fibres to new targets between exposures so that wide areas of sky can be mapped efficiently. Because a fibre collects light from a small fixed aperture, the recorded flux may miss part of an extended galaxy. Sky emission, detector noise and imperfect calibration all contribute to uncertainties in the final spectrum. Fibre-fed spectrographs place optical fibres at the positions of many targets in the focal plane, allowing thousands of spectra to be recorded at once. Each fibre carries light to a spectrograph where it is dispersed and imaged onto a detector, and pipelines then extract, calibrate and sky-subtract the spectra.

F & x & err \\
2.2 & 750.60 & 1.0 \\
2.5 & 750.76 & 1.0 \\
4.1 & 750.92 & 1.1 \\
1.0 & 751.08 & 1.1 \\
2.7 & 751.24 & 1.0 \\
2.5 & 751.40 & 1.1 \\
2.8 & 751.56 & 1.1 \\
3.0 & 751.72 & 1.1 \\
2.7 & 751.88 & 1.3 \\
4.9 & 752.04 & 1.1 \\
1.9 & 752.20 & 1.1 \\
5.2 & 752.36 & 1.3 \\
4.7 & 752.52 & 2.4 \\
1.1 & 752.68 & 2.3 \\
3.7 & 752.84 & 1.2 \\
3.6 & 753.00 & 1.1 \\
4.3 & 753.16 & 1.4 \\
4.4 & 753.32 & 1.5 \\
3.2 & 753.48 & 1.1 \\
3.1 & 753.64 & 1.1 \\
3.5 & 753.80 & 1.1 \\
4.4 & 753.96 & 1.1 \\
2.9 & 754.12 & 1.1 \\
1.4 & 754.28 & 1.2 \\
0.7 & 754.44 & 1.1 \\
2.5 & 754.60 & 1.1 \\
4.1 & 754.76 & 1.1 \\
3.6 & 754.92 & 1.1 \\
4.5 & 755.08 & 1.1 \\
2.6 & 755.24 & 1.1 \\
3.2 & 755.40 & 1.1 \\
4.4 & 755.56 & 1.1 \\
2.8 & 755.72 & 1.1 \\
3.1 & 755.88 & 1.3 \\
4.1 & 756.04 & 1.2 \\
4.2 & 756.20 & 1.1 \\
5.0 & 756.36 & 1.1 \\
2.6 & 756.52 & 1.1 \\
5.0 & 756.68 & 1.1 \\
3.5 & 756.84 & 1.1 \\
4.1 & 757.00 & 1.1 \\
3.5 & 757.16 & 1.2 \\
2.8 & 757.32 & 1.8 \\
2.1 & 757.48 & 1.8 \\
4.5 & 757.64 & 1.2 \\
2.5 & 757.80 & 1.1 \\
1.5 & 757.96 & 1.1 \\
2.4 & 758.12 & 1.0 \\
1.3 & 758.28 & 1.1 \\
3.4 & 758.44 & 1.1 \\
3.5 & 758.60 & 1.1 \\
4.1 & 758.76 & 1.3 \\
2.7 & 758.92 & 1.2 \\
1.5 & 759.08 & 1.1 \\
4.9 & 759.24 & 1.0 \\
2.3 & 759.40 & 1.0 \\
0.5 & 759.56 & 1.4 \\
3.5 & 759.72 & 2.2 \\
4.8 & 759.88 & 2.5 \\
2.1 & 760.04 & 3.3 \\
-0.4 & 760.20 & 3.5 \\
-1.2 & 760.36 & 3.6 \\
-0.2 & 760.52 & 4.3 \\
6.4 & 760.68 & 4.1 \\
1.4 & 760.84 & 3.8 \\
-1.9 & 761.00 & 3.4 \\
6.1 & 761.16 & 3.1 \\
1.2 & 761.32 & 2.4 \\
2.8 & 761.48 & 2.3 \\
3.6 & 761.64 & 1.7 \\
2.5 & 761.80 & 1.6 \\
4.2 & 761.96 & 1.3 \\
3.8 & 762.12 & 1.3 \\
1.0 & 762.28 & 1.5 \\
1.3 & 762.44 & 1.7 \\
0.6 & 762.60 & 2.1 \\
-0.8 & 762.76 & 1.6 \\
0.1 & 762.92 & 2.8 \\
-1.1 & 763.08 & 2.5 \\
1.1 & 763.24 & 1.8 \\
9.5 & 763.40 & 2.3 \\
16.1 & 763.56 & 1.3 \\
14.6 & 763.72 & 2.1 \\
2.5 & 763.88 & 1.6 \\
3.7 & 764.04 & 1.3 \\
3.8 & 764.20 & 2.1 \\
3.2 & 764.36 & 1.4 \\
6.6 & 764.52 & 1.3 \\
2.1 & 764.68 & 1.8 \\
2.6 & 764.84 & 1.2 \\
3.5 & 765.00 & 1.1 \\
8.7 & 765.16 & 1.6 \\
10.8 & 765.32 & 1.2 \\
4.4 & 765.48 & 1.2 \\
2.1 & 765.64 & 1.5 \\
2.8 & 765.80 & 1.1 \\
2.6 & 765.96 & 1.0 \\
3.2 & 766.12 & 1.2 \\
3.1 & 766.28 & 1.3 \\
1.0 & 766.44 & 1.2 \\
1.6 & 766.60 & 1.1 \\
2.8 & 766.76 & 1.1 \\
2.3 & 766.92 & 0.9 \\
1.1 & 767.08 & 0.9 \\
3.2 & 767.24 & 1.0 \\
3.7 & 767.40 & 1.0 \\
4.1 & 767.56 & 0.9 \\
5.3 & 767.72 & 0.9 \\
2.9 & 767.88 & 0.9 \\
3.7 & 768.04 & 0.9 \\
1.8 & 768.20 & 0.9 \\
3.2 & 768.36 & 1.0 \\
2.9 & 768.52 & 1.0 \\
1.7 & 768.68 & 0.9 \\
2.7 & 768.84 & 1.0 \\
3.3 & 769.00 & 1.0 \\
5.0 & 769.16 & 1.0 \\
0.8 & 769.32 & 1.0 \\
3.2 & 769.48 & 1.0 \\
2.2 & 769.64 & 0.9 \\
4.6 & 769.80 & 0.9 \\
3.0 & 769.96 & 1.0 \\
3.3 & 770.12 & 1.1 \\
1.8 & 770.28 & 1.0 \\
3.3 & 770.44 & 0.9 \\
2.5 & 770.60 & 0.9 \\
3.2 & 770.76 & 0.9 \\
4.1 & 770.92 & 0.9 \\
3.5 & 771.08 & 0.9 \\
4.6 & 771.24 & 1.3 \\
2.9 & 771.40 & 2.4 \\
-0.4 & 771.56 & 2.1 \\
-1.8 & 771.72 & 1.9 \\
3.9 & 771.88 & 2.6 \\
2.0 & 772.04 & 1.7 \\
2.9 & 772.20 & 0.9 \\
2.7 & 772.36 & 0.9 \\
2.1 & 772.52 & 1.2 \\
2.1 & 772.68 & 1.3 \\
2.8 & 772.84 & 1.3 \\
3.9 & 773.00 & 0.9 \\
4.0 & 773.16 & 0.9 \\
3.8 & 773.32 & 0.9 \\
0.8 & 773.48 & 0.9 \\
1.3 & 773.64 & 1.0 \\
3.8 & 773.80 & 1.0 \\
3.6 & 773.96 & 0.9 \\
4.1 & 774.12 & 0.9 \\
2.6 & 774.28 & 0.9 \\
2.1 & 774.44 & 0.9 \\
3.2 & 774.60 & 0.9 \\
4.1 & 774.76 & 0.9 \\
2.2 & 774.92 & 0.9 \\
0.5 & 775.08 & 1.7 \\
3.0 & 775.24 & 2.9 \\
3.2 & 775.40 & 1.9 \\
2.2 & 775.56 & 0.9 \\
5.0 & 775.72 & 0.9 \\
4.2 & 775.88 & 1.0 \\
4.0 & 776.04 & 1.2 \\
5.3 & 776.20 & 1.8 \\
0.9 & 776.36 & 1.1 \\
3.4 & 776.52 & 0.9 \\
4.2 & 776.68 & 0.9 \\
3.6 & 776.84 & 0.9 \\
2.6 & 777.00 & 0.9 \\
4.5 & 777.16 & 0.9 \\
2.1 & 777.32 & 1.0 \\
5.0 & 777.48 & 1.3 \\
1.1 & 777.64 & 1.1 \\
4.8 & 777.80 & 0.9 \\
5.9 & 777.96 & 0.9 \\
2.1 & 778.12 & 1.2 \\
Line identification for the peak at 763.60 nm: [S II] 6716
